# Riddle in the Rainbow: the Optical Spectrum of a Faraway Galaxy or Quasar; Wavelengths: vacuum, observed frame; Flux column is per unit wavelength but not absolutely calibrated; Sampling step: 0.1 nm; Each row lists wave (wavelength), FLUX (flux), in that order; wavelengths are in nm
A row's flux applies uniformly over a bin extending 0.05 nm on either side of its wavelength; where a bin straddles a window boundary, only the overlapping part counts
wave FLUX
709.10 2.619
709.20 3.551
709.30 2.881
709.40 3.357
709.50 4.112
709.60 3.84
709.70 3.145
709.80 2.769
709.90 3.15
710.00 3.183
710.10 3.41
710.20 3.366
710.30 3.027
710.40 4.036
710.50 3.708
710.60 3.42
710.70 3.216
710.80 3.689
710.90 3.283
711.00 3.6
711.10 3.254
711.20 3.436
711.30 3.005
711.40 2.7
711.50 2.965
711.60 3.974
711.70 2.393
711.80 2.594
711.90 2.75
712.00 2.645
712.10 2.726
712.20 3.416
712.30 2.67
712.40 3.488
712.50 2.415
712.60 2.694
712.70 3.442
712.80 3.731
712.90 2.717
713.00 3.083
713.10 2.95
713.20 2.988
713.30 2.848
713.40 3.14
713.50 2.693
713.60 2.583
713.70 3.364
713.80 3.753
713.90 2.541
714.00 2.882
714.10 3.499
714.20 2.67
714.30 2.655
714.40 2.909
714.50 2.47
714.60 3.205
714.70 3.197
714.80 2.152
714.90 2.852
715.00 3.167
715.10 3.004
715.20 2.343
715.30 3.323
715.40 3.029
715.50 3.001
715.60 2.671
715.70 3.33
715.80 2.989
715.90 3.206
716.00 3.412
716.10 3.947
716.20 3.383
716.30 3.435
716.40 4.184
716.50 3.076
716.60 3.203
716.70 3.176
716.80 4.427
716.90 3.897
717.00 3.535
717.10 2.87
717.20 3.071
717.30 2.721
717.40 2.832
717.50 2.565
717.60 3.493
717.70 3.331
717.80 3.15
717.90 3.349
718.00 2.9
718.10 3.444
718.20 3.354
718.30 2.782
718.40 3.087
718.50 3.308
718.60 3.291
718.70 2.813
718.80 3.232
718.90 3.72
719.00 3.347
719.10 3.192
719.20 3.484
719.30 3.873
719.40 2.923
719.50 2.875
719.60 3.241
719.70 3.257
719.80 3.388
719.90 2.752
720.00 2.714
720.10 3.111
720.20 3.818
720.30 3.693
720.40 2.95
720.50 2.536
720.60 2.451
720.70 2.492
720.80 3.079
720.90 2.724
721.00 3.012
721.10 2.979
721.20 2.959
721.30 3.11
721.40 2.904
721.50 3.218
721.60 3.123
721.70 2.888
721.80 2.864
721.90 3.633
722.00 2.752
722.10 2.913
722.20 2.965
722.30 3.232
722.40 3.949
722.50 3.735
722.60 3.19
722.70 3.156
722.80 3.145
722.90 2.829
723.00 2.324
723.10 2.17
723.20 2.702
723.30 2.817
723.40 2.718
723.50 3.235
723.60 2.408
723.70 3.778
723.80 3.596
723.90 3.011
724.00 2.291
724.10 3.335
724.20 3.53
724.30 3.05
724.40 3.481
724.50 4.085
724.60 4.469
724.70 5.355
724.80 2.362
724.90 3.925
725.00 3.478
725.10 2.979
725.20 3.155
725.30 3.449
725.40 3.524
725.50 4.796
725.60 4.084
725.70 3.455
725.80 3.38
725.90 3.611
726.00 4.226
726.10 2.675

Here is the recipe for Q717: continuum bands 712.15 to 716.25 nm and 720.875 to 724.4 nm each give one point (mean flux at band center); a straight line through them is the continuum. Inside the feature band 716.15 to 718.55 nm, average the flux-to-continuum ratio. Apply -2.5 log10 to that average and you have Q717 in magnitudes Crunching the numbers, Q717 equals -0.084 mag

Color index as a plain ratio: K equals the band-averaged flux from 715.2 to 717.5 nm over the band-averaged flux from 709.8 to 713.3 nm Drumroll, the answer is 1.04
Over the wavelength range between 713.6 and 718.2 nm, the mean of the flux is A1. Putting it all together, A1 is 3.14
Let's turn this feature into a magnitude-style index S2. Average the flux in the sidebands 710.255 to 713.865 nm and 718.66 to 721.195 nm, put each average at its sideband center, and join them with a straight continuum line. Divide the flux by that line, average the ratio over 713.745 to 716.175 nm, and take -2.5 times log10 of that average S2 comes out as 0.036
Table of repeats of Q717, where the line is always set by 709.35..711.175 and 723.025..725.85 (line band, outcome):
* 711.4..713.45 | 0.15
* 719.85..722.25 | 0.14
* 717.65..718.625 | 0.06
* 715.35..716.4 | 0.04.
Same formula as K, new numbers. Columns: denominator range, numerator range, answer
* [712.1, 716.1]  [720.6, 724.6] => 1.03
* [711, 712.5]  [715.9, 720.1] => 1.09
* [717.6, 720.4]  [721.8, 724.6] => 0.97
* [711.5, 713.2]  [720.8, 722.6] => 1.05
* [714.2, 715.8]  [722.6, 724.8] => 1.11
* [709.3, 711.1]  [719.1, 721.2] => 0.90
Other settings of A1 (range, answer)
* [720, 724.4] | 3.03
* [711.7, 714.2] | 2.97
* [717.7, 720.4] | 3.23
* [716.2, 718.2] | 3.3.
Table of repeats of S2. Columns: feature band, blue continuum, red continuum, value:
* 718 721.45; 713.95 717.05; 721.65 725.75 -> 0.040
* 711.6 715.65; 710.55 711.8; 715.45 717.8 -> 0.113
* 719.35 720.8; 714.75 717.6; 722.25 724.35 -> 0.034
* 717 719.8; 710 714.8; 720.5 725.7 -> -0.010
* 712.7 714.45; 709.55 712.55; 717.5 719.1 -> 0.062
